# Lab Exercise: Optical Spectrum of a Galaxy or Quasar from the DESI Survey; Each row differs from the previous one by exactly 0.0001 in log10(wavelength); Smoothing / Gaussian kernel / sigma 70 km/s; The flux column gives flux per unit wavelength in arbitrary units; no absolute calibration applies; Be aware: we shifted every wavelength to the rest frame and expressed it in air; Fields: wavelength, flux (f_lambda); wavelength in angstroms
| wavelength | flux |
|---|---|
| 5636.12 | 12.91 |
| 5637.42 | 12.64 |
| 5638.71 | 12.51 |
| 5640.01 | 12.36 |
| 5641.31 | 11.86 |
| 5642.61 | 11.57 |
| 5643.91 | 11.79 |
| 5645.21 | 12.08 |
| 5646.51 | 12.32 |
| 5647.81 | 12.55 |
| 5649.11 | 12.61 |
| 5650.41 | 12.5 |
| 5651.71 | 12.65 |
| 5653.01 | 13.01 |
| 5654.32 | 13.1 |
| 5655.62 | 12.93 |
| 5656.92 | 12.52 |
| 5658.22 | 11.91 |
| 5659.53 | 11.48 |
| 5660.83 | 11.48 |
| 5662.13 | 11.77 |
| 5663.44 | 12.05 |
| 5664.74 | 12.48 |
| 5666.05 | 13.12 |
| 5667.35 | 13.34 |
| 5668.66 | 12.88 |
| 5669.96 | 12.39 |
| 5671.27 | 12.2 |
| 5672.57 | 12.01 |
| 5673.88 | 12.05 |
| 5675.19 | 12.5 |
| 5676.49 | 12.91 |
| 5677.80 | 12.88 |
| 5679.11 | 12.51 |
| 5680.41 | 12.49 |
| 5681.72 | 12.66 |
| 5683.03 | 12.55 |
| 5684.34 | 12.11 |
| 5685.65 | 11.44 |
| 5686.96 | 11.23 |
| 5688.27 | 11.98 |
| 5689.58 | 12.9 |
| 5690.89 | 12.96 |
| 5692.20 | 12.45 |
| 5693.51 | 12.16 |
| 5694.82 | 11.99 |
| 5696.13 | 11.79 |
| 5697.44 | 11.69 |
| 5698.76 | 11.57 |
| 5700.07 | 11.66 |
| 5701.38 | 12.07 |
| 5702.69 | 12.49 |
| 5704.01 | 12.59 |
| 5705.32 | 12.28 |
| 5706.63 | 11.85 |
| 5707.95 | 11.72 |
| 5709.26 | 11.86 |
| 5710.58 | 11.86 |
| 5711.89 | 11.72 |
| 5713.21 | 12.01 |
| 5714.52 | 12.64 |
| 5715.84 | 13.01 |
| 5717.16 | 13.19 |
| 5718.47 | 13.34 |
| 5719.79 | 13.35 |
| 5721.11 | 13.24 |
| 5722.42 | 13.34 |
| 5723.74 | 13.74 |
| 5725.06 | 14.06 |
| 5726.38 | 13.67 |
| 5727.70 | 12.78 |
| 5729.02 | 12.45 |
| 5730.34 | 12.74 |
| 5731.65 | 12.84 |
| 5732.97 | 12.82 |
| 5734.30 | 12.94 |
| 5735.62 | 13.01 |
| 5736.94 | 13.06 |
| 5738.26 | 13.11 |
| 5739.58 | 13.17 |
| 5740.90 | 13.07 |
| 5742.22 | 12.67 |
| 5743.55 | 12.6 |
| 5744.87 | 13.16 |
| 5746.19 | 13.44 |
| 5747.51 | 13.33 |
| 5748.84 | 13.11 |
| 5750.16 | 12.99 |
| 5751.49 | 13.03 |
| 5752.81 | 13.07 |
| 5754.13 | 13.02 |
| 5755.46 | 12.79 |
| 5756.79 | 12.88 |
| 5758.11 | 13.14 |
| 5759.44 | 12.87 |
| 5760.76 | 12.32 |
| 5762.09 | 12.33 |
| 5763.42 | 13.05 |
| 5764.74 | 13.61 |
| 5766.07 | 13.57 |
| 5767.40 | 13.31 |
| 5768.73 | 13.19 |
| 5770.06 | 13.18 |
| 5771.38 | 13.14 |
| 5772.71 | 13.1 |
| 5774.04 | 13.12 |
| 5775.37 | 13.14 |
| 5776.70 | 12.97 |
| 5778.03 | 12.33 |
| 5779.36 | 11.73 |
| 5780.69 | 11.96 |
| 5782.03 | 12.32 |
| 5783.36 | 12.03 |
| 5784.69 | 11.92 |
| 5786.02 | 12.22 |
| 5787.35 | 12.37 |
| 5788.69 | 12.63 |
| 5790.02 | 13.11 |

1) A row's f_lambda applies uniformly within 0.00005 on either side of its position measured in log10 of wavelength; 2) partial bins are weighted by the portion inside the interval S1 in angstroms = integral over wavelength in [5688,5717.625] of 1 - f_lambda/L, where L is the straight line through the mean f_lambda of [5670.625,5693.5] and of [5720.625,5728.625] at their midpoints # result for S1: 1.6 angstroms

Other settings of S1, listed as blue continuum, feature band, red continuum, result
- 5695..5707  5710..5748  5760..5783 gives -2.0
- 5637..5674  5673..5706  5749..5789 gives 0.7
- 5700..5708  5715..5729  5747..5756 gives -0.9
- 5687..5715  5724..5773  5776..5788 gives -3.6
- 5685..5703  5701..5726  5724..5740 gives -0.2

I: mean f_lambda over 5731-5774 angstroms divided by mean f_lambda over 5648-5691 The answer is 1.1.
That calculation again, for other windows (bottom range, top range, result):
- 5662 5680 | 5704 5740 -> 1.02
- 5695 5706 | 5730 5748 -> 1.08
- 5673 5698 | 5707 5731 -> 1.04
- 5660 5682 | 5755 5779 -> 1.04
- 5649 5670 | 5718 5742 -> 1.05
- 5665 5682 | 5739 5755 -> 1.04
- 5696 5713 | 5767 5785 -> 1.06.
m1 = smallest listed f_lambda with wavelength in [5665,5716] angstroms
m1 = 11.23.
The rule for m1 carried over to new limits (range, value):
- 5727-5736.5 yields 12.45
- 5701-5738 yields 11.72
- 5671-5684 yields 12.01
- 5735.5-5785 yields 11.73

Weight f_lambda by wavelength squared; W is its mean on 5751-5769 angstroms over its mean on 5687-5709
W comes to 1.10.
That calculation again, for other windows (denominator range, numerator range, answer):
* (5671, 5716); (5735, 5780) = 1.09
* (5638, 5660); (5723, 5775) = 1.10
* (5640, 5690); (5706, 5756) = 1.07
